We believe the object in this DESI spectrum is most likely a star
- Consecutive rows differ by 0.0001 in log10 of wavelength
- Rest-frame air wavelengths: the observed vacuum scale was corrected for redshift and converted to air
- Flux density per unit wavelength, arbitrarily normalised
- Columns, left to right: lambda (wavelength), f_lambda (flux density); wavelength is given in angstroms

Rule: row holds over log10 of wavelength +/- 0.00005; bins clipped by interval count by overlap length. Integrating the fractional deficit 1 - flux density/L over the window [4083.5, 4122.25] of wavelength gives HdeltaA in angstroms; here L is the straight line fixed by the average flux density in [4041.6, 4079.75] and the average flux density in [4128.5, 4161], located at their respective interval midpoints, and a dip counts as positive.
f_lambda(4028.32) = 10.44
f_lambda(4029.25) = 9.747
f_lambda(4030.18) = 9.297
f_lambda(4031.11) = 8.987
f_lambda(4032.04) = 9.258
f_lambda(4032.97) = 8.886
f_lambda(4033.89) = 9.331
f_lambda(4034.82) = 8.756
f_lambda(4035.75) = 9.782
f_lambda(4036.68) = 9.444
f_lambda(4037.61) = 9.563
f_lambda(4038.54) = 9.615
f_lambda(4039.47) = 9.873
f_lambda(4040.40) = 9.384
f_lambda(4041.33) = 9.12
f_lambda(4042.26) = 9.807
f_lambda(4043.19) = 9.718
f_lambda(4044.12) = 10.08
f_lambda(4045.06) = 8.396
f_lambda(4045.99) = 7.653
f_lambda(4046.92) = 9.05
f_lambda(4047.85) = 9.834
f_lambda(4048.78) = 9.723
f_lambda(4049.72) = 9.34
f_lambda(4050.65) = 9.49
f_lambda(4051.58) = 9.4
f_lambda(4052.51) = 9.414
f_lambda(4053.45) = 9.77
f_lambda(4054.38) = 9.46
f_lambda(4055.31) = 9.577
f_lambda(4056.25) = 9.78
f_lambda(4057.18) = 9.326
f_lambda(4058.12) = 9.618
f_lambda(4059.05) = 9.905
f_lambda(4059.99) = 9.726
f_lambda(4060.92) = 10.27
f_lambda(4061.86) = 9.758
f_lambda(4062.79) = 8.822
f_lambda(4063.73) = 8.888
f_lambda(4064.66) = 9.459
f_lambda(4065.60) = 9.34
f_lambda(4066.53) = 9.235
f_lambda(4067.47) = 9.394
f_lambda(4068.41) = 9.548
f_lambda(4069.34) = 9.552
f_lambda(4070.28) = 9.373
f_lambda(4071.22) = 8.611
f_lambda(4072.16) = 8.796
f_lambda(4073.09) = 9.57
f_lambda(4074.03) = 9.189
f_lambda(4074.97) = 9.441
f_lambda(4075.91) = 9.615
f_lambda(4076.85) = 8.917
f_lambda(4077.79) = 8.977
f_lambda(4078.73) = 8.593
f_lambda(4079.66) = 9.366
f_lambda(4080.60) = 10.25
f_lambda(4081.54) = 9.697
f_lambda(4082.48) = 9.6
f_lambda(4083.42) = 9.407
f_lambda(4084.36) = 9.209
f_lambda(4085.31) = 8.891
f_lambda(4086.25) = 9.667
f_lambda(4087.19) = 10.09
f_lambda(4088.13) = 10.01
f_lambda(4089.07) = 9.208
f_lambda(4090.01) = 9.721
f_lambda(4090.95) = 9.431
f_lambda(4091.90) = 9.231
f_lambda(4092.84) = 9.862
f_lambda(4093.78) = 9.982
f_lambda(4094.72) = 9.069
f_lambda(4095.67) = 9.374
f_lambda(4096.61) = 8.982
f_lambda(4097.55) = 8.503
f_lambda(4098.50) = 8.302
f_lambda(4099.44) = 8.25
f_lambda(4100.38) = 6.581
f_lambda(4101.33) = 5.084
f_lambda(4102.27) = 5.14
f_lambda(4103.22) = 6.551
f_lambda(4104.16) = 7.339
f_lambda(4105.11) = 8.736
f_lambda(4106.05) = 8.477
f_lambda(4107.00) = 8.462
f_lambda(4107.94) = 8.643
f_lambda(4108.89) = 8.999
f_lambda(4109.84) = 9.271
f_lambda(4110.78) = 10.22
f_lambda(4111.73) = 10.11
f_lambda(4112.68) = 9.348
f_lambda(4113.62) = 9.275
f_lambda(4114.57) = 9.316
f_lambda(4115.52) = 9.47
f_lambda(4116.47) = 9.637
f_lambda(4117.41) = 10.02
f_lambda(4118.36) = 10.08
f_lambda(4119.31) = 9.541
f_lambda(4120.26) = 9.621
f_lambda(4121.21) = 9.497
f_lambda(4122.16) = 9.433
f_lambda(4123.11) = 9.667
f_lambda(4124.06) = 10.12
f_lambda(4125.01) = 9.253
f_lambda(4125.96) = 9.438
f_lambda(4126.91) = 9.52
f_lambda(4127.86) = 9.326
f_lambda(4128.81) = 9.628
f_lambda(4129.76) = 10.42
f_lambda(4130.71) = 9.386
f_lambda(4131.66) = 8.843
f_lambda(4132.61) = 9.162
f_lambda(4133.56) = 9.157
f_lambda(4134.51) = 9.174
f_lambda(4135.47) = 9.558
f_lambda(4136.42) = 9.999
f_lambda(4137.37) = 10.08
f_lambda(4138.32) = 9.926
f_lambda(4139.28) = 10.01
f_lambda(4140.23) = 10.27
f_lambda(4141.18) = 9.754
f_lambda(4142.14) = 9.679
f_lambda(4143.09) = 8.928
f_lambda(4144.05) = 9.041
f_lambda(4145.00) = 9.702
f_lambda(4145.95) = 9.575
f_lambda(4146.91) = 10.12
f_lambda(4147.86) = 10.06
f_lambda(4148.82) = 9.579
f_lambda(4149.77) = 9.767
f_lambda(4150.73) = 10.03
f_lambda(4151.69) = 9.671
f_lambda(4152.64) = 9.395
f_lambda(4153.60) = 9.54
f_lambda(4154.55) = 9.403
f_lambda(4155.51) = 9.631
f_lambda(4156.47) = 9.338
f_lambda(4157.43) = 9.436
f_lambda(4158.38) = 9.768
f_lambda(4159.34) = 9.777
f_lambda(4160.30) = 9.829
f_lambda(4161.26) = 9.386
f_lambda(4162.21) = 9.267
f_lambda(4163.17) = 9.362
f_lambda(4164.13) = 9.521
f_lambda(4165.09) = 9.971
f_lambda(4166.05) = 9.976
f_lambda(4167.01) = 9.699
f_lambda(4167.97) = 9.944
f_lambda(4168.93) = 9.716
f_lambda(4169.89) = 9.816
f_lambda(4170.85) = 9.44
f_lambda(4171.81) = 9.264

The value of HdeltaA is 2.3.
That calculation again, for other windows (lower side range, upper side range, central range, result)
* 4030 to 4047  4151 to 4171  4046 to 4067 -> -0.34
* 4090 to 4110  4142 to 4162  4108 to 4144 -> -2.53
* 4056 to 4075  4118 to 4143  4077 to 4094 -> -0.04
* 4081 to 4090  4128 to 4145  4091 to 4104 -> 1.98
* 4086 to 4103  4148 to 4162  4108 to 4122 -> -0.92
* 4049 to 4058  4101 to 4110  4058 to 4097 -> -3.54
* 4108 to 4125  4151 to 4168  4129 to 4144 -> -0.02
